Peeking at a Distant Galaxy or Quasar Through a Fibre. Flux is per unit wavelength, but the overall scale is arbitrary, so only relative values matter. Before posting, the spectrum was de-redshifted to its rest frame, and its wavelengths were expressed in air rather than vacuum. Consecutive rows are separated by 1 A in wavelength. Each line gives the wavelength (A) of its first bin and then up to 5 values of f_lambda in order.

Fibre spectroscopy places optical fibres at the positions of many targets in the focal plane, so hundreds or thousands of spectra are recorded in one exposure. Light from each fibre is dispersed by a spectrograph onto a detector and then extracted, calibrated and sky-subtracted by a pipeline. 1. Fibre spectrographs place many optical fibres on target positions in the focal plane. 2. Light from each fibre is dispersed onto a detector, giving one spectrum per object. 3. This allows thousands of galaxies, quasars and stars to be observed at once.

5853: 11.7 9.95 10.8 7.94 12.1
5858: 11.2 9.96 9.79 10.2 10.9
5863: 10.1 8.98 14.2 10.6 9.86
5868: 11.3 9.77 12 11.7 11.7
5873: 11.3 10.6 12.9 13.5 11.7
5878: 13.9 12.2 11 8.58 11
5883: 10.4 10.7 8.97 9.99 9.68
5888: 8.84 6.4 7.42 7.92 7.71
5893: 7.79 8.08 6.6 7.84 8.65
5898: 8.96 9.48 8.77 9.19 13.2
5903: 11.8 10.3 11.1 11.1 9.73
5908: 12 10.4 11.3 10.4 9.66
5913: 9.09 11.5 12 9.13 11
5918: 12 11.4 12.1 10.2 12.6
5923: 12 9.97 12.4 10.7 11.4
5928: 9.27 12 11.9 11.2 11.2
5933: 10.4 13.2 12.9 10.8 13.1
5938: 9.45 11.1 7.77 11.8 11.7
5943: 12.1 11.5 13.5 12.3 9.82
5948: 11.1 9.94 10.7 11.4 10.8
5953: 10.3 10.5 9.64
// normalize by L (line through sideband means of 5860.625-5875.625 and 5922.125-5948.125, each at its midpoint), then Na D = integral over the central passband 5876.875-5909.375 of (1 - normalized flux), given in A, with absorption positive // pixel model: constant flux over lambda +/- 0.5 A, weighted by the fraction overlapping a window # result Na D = 4.30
